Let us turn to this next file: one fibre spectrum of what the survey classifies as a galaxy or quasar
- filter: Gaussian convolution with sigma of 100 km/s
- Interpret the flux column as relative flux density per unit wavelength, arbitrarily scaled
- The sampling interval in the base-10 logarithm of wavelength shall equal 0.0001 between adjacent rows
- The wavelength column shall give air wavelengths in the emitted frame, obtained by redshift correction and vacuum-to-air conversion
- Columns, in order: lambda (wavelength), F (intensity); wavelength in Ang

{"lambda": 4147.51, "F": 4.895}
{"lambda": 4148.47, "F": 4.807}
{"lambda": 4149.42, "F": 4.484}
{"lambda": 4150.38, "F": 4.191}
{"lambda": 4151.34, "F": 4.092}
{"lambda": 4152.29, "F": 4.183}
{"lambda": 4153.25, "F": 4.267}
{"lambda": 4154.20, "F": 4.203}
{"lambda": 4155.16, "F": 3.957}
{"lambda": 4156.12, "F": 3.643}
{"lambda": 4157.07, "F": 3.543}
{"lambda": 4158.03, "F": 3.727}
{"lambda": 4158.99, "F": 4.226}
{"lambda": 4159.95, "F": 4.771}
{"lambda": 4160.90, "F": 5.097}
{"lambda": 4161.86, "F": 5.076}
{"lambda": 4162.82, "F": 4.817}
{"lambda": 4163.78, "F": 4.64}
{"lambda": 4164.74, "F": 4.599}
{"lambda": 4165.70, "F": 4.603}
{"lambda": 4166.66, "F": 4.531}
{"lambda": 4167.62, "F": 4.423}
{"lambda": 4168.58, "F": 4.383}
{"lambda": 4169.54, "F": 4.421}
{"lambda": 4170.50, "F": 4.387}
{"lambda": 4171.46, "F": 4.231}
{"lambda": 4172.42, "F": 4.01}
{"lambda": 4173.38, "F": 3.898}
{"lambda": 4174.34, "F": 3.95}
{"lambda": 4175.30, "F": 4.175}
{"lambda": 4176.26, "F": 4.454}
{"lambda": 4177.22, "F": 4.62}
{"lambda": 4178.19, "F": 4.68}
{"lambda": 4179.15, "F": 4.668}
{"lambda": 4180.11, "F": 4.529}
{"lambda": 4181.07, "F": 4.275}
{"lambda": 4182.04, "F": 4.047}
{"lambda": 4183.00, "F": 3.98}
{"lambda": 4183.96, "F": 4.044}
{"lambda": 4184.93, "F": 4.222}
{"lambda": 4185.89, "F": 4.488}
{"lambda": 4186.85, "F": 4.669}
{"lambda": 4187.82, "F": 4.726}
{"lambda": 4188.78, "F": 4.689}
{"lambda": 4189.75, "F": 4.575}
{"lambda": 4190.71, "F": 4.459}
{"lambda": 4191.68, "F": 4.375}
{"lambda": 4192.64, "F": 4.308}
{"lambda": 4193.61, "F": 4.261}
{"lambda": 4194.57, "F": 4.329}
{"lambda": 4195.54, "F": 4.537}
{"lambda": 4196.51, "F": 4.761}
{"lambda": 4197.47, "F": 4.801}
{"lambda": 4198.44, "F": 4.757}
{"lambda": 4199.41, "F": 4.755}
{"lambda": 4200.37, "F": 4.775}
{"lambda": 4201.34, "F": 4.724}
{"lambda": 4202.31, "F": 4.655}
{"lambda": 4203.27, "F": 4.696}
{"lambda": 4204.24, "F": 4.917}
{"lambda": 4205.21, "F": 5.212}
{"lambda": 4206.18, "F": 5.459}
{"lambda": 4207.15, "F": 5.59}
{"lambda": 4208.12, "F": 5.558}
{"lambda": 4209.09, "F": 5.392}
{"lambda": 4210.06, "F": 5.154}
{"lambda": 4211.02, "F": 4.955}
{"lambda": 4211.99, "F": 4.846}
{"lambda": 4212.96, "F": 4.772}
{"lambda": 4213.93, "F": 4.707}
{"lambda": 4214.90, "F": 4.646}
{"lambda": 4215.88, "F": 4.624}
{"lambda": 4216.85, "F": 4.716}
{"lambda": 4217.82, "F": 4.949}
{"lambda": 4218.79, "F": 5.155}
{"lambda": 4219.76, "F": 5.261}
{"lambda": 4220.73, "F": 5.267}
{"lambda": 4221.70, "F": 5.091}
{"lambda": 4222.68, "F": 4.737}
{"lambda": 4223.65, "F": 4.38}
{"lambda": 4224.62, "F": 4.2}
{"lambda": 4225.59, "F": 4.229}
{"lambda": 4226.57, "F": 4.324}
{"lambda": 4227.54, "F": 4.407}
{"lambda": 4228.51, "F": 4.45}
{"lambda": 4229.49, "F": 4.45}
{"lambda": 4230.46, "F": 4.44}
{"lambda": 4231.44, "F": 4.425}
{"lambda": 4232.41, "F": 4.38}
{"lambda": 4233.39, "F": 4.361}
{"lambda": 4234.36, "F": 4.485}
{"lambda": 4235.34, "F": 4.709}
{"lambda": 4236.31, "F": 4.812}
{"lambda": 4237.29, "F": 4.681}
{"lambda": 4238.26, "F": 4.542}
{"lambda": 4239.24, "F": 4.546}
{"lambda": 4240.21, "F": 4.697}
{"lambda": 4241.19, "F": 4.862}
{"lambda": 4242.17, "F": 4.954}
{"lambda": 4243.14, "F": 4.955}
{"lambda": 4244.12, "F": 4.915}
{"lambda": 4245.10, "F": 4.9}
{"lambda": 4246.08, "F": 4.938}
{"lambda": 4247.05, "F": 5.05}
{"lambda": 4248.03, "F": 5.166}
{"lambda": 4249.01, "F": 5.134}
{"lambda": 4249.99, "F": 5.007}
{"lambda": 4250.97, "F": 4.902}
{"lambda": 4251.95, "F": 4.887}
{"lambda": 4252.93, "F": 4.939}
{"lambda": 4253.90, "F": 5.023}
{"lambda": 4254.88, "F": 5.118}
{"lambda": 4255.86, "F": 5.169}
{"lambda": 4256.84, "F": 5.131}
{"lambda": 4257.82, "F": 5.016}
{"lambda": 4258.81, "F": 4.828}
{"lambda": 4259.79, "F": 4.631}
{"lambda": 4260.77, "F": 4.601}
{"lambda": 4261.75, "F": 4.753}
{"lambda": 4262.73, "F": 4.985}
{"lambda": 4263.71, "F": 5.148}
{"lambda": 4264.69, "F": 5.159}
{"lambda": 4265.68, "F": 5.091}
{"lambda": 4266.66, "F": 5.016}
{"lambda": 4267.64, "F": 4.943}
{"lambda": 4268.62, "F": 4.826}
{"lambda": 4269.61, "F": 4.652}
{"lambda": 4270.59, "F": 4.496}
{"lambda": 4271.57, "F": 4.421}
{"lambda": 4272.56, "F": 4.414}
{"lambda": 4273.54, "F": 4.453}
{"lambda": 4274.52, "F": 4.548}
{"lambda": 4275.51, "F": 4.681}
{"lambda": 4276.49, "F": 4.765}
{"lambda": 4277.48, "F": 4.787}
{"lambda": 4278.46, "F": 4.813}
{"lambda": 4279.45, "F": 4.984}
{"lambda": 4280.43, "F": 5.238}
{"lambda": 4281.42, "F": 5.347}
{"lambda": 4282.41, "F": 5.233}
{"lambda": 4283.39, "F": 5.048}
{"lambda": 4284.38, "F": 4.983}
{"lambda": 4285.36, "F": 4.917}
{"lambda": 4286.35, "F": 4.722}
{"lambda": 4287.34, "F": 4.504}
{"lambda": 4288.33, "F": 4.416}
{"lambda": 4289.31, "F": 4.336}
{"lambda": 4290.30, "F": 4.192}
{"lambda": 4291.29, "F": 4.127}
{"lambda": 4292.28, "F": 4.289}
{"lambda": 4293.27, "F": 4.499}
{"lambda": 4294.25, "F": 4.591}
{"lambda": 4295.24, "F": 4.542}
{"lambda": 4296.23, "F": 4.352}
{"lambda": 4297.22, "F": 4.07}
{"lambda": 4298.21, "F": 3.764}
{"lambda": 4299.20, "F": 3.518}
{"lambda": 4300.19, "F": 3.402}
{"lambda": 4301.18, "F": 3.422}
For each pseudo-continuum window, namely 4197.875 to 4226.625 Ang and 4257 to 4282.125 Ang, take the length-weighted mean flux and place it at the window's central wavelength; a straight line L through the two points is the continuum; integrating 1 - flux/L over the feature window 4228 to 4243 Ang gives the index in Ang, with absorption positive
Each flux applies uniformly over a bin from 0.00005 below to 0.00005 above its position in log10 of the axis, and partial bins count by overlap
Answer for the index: 0.84 Ang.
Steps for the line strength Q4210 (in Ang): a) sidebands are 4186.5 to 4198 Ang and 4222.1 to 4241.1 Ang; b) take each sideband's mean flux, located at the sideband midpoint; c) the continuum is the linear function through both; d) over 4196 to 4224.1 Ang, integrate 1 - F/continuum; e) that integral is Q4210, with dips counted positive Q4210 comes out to -2.6 Ang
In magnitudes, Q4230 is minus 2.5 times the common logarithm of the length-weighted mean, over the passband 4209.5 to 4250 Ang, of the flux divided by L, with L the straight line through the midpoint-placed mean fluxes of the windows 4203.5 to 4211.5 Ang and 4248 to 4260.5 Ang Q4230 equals 0.08 mag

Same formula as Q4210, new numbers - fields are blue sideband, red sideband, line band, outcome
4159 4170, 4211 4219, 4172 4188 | 1.3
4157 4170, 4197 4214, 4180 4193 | 1.1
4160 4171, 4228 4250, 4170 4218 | 0.6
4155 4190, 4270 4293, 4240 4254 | -1.1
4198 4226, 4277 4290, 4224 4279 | 1.4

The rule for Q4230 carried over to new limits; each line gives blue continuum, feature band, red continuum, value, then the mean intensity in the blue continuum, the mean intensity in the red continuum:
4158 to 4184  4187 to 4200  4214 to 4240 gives -0.02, 4.42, 4.63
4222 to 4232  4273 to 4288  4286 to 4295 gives -0.11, 4.42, 4.41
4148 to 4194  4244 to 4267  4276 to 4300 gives -0.11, 4.36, 4.57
